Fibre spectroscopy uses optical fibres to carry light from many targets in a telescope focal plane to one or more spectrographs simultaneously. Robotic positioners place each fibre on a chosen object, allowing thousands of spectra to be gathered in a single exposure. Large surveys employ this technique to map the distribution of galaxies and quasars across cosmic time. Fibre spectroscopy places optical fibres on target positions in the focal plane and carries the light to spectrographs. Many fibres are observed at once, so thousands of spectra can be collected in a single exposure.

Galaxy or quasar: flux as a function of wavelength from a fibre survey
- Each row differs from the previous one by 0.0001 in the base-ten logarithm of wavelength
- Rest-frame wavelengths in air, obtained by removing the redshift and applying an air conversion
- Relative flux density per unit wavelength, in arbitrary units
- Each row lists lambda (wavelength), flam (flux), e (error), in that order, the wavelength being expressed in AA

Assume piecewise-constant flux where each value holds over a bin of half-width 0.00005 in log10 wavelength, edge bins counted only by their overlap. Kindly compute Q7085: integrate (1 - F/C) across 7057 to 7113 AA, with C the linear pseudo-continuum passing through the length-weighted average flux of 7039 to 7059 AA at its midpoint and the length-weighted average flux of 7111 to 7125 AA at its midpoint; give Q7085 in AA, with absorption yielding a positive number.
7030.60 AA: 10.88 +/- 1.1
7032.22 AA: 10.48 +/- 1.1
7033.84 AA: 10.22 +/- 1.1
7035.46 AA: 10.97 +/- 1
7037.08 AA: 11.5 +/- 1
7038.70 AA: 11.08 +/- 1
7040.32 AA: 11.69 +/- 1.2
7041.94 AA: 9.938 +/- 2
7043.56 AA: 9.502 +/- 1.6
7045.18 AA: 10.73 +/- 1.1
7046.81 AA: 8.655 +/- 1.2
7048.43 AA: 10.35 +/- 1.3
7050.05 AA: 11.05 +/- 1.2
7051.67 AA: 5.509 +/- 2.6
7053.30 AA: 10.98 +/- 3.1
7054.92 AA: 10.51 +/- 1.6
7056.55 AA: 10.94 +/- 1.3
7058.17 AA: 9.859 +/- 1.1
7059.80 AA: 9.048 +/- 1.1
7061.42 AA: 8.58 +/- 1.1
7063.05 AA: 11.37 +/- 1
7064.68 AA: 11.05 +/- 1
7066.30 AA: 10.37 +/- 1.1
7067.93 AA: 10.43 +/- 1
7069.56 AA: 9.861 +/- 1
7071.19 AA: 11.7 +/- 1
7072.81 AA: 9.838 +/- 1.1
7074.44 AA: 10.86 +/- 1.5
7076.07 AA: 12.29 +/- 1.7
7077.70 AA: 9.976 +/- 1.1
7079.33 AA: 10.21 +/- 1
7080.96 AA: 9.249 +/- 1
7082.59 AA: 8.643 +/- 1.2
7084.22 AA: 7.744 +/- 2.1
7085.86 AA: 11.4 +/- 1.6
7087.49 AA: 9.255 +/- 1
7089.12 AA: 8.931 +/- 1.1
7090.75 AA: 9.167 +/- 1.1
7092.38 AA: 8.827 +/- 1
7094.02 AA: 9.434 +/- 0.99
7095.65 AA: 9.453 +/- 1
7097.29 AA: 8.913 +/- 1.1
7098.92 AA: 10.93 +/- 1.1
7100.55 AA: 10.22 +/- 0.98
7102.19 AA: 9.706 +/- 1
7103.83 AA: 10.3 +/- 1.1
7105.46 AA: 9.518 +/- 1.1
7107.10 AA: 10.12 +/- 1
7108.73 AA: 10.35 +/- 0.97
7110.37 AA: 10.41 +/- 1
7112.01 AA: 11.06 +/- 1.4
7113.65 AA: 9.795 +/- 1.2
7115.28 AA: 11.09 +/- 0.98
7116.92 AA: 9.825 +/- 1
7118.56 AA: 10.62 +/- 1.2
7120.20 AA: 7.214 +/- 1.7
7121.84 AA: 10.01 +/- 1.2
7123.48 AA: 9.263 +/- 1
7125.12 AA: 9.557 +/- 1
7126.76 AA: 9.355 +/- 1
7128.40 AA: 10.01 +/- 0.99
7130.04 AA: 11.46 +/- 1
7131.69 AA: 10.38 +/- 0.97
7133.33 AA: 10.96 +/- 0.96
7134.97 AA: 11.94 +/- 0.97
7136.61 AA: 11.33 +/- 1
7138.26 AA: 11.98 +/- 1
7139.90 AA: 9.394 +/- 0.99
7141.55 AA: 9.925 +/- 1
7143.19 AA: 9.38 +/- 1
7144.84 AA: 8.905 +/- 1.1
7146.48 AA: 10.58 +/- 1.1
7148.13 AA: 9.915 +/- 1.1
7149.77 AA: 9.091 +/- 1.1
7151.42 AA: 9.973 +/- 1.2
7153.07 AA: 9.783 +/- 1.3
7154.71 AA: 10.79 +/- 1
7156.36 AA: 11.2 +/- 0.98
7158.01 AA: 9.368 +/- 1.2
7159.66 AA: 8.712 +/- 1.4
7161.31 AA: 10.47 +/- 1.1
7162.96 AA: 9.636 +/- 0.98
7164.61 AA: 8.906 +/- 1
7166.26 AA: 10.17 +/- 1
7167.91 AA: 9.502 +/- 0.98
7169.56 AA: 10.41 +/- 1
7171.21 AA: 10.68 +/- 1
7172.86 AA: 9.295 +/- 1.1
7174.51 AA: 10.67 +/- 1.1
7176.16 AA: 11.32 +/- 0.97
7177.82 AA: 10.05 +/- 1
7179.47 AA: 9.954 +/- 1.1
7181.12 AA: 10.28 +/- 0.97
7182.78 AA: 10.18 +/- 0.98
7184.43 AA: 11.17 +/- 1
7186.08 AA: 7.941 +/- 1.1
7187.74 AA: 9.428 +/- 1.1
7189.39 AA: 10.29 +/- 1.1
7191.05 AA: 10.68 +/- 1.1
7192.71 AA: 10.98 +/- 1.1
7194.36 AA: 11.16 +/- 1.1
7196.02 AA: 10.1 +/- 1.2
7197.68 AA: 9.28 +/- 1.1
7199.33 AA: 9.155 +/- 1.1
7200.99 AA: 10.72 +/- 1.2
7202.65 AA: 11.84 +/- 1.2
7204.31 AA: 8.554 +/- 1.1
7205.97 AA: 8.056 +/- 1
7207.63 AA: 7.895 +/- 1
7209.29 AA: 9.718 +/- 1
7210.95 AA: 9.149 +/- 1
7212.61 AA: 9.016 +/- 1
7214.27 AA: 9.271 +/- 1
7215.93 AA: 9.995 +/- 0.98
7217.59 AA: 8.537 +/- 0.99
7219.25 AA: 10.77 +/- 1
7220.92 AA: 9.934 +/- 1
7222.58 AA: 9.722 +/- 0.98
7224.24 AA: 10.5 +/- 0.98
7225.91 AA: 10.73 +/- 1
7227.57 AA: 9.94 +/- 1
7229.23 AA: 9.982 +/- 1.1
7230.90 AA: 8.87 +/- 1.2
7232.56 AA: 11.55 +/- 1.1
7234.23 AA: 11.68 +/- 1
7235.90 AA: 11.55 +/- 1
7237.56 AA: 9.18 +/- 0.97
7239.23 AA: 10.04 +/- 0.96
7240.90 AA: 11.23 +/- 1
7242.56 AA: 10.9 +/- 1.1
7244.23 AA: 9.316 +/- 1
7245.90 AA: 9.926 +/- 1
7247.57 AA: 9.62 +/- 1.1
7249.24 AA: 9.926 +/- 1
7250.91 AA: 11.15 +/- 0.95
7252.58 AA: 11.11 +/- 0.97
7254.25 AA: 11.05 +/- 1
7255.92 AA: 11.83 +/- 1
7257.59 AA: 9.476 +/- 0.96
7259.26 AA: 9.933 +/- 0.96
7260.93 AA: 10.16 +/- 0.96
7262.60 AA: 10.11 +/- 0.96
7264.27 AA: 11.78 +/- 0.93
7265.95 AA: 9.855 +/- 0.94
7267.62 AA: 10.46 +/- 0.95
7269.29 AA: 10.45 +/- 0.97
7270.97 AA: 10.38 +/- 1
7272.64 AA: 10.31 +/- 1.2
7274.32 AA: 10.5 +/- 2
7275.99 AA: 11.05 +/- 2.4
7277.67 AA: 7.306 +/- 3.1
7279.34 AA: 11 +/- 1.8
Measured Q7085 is -0.30 AA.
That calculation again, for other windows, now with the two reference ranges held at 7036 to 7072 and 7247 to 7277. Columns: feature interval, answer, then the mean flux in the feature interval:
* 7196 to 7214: 1.81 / 9.37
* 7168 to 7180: 0.10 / 10.3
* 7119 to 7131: 0.84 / 9.59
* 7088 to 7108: 1.28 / 9.63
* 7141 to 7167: 1.40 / 9.8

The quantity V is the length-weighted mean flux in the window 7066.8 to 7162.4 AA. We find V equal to 10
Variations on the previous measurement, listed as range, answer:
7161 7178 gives 10.1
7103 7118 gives 10.3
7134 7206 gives 10.1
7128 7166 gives 10.2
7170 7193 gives 10.2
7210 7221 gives 9.5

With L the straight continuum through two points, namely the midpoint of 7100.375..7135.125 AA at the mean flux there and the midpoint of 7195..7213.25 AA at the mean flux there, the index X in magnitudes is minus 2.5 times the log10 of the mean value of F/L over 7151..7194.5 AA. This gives -0.047 mag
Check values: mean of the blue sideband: 10.1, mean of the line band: 10.1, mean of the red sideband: 9.43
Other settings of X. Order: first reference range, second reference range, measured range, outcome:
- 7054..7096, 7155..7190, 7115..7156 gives -0.01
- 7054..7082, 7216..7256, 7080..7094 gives 0.13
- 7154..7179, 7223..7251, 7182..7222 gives 0.05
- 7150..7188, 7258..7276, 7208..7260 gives 0.01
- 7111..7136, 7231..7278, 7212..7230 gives 0.05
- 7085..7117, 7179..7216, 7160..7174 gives 0.00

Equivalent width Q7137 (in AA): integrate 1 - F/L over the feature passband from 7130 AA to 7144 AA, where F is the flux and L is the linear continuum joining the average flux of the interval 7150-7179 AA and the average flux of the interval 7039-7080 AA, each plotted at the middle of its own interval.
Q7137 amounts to -0.9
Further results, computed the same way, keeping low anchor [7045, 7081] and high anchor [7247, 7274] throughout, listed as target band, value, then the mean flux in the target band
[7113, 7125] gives 0.67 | 9.68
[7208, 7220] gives 1.13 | 9.43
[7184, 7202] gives 0.52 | 10.1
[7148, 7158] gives 0.22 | 10.1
